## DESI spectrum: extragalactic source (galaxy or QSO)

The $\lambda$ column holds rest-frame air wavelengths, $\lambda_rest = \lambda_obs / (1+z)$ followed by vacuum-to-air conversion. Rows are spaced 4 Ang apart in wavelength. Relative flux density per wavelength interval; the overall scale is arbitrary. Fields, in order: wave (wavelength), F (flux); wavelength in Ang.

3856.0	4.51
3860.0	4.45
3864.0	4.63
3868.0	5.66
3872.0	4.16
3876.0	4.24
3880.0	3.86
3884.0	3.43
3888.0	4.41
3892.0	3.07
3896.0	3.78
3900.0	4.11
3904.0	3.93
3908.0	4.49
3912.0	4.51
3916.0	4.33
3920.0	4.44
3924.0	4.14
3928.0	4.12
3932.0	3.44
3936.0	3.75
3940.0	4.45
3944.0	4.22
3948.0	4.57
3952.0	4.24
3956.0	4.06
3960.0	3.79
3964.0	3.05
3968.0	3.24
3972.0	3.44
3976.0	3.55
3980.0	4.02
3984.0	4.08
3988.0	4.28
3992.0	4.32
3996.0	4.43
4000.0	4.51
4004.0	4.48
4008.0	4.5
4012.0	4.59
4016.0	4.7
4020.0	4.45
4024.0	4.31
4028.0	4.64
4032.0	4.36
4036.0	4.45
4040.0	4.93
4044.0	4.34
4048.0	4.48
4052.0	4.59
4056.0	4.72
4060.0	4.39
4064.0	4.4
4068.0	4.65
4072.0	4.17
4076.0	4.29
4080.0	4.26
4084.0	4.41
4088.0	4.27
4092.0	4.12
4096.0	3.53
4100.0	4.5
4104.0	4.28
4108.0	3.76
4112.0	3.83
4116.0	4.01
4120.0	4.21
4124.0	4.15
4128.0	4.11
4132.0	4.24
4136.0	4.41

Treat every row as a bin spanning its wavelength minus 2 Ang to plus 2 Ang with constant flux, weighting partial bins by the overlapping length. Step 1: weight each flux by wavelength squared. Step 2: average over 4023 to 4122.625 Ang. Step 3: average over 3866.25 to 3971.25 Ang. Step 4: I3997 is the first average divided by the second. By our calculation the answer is 1.15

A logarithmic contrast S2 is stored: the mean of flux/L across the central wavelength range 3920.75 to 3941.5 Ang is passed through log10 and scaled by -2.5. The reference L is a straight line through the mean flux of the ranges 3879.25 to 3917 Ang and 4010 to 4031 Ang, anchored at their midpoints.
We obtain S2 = 0.04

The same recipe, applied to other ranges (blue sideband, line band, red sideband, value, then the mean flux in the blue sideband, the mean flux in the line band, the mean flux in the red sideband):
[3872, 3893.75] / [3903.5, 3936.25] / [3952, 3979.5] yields -0.116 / 3.84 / 4.16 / 3.6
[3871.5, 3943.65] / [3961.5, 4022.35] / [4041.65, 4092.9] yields 0.033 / 4.04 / 4.11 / 4.4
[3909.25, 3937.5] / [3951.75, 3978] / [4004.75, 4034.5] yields 0.194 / 4.12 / 3.58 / 4.51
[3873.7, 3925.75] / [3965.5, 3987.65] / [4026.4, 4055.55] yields 0.171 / 4.06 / 3.7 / 4.55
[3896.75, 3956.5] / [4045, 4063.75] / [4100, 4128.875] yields -0.103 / 4.18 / 4.52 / 4.08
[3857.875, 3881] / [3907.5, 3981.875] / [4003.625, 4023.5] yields 0.140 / 4.53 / 3.98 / 4.53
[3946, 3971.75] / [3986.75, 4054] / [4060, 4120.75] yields -0.132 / 3.8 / 4.49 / 4.19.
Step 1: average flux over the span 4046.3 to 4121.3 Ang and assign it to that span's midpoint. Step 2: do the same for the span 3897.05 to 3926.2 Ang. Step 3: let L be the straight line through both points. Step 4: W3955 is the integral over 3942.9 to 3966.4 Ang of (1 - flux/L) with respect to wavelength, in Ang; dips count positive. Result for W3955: 1.6 Ang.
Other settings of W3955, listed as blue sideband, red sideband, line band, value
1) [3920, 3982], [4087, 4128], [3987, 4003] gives -1.86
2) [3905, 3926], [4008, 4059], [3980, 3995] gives 0.87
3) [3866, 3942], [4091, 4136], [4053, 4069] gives -1.74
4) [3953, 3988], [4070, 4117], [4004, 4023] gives -3.39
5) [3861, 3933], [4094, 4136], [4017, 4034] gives -1.41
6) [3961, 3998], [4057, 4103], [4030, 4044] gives -1.57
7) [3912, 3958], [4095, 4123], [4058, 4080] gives -1.61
